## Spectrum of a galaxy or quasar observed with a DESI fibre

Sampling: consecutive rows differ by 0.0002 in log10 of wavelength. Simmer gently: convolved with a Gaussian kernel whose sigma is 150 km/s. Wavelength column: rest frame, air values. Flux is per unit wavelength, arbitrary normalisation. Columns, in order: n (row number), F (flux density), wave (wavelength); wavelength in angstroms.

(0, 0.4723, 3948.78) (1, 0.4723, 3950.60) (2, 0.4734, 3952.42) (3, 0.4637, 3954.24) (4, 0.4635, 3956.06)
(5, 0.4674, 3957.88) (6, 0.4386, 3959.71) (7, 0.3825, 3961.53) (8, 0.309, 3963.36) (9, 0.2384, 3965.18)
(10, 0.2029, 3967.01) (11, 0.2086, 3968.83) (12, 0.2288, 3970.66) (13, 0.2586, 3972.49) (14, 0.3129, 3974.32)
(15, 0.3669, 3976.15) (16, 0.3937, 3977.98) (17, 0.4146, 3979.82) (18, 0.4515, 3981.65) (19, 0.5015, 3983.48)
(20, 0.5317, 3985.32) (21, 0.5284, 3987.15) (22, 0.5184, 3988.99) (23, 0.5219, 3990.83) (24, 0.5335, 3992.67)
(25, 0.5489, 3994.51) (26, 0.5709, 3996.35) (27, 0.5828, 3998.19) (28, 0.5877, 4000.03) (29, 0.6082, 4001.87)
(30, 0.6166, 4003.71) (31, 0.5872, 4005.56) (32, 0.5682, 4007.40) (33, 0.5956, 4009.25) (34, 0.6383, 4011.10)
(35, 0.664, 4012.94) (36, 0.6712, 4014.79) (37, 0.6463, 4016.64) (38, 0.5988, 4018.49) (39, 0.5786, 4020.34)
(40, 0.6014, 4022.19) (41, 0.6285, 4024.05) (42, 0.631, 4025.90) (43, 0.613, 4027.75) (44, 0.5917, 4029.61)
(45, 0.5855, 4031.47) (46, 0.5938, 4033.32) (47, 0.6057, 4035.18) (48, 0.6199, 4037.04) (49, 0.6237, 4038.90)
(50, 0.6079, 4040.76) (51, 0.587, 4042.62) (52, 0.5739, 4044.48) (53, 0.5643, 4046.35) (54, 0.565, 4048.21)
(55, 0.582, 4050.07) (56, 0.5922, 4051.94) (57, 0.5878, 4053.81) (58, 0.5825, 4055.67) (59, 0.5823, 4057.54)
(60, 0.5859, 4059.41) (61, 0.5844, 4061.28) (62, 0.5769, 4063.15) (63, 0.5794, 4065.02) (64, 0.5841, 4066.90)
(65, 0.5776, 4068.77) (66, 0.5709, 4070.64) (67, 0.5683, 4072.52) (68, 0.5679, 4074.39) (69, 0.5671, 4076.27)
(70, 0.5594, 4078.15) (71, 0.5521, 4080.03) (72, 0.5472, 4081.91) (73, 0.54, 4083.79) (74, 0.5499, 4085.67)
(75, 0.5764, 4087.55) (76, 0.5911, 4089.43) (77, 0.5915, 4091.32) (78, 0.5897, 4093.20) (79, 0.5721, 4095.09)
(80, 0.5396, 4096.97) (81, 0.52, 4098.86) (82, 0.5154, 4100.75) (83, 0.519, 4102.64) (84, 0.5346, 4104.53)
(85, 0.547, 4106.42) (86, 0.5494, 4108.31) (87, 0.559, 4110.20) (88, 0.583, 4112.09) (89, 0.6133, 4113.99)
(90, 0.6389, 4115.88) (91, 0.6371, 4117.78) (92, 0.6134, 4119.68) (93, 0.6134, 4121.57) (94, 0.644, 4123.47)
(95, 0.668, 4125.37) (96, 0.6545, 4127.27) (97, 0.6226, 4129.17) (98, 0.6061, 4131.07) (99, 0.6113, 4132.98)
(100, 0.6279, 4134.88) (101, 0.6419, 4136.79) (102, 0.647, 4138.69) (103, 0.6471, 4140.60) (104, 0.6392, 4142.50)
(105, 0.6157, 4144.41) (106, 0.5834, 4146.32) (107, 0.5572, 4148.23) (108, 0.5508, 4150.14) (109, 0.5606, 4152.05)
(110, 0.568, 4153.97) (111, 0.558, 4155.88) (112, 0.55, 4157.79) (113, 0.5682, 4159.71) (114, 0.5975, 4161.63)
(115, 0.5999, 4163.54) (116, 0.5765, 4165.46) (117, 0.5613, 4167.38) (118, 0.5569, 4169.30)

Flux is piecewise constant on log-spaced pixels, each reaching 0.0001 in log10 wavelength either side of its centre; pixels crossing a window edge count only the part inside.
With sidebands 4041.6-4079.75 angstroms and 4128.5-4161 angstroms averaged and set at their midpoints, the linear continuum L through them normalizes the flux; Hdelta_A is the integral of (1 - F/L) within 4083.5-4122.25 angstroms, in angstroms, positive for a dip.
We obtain 1.0 angstroms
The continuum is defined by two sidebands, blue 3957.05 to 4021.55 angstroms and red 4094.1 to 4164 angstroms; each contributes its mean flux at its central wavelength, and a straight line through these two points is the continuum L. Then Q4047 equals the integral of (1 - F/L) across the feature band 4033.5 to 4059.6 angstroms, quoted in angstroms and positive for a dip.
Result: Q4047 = -3.1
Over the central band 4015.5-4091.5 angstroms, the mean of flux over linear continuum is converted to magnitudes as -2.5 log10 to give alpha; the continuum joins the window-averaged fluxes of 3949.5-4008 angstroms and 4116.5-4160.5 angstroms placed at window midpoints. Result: -0.13 mag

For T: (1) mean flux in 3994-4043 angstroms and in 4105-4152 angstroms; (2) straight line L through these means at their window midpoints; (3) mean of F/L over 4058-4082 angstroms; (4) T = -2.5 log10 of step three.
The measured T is 0.07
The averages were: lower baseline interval 0.606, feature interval 0.572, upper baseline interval 0.61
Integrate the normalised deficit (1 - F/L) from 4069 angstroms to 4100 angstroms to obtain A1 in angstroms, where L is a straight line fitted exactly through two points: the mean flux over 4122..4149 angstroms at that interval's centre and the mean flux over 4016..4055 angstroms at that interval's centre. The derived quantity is 2.5 angstroms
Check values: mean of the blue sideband 0.599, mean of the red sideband 0.626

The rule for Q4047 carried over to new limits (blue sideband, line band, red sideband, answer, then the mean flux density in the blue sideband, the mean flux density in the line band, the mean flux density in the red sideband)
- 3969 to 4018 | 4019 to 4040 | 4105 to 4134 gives -2.5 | 0.514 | 0.606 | 0.61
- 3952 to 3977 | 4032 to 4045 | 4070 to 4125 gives -3.7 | 0.341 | 0.602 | 0.572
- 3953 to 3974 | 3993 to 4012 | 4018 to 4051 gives -4.4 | 0.334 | 0.589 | 0.597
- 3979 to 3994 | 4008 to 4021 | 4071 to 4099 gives -2.7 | 0.502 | 0.627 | 0.563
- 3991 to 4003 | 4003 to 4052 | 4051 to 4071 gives -2.5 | 0.57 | 0.605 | 0.582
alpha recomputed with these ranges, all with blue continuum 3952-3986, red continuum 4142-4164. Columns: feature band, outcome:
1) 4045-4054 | -0.24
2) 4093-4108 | -0.04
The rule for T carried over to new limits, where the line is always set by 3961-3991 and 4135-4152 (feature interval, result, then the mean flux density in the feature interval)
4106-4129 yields -0.07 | 0.612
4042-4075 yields -0.19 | 0.579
